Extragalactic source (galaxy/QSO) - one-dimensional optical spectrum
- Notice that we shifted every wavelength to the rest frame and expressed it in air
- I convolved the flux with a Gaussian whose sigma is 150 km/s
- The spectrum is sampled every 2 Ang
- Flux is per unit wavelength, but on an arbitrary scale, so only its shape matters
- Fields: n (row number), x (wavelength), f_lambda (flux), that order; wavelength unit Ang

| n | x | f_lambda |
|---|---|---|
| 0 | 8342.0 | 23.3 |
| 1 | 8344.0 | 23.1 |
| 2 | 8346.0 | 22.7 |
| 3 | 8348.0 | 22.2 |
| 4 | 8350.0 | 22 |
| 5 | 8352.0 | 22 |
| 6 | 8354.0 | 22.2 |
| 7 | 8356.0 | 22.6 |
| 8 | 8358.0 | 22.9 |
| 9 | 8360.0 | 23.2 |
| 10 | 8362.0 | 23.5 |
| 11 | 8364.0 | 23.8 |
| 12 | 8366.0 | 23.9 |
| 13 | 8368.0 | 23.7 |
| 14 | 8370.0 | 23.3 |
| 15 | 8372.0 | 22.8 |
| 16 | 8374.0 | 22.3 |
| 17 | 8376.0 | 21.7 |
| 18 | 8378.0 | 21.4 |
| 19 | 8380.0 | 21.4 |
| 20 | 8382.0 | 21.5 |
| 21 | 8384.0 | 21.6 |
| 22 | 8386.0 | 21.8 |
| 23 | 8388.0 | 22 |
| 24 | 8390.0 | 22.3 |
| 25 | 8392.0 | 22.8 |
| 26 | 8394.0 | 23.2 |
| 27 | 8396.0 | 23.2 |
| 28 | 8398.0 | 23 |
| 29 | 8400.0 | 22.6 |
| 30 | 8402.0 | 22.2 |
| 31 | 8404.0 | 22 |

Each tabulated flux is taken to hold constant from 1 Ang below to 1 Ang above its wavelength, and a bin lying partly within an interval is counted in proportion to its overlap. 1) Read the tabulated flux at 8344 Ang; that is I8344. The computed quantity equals 23.1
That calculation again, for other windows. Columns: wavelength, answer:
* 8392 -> 22.8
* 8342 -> 23.3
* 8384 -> 21.6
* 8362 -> 23.5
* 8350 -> 22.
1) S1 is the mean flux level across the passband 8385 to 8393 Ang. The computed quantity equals 22.2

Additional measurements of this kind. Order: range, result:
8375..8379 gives 21.5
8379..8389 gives 21.7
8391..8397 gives 23.1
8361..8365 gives 23.6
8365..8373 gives 23.4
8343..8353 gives 22.4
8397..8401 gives 22.8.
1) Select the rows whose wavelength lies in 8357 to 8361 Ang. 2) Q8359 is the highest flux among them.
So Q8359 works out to 23.2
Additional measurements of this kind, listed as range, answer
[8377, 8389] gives 22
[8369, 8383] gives 23.3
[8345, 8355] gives 22.7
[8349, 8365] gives 23.8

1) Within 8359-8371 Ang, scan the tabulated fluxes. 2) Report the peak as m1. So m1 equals 23.9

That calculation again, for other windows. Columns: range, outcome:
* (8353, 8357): 22.6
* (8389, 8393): 22.8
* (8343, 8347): 23.1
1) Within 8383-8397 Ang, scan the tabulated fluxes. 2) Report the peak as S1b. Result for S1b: 23.2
